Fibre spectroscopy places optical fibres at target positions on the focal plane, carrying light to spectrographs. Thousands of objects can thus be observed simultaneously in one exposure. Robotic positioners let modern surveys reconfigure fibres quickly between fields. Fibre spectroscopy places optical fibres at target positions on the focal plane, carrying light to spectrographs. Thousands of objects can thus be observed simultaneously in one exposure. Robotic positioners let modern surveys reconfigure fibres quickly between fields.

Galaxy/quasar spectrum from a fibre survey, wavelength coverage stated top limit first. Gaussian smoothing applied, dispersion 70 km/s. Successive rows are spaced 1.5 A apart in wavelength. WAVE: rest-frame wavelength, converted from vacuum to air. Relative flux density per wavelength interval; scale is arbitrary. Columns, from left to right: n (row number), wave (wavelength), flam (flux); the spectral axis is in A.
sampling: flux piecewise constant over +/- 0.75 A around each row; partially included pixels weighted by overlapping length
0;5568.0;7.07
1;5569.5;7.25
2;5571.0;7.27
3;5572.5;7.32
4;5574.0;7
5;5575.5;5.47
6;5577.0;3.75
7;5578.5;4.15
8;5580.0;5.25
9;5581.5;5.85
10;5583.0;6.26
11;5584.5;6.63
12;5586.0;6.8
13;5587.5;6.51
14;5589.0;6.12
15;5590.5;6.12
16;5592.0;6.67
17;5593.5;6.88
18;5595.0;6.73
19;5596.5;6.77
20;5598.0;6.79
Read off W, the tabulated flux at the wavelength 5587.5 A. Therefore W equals 6.51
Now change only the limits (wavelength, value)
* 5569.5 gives 7.25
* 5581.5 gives 5.85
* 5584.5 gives 6.63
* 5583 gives 6.26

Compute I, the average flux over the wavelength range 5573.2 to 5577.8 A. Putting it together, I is 5.41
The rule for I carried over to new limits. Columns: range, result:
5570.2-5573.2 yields 7.29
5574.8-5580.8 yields 4.66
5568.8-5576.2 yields 6.87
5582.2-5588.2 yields 6.54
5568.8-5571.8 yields 7.26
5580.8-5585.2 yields 6.25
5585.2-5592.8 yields 6.45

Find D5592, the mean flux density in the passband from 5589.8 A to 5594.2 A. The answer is 6.56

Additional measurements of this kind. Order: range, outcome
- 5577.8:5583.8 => 5.4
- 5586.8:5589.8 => 6.31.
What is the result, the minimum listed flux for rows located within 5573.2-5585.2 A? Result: 3.75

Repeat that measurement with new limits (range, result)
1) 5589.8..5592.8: 6.12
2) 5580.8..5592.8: 5.85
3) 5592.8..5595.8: 6.73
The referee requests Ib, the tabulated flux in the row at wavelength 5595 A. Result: 6.73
